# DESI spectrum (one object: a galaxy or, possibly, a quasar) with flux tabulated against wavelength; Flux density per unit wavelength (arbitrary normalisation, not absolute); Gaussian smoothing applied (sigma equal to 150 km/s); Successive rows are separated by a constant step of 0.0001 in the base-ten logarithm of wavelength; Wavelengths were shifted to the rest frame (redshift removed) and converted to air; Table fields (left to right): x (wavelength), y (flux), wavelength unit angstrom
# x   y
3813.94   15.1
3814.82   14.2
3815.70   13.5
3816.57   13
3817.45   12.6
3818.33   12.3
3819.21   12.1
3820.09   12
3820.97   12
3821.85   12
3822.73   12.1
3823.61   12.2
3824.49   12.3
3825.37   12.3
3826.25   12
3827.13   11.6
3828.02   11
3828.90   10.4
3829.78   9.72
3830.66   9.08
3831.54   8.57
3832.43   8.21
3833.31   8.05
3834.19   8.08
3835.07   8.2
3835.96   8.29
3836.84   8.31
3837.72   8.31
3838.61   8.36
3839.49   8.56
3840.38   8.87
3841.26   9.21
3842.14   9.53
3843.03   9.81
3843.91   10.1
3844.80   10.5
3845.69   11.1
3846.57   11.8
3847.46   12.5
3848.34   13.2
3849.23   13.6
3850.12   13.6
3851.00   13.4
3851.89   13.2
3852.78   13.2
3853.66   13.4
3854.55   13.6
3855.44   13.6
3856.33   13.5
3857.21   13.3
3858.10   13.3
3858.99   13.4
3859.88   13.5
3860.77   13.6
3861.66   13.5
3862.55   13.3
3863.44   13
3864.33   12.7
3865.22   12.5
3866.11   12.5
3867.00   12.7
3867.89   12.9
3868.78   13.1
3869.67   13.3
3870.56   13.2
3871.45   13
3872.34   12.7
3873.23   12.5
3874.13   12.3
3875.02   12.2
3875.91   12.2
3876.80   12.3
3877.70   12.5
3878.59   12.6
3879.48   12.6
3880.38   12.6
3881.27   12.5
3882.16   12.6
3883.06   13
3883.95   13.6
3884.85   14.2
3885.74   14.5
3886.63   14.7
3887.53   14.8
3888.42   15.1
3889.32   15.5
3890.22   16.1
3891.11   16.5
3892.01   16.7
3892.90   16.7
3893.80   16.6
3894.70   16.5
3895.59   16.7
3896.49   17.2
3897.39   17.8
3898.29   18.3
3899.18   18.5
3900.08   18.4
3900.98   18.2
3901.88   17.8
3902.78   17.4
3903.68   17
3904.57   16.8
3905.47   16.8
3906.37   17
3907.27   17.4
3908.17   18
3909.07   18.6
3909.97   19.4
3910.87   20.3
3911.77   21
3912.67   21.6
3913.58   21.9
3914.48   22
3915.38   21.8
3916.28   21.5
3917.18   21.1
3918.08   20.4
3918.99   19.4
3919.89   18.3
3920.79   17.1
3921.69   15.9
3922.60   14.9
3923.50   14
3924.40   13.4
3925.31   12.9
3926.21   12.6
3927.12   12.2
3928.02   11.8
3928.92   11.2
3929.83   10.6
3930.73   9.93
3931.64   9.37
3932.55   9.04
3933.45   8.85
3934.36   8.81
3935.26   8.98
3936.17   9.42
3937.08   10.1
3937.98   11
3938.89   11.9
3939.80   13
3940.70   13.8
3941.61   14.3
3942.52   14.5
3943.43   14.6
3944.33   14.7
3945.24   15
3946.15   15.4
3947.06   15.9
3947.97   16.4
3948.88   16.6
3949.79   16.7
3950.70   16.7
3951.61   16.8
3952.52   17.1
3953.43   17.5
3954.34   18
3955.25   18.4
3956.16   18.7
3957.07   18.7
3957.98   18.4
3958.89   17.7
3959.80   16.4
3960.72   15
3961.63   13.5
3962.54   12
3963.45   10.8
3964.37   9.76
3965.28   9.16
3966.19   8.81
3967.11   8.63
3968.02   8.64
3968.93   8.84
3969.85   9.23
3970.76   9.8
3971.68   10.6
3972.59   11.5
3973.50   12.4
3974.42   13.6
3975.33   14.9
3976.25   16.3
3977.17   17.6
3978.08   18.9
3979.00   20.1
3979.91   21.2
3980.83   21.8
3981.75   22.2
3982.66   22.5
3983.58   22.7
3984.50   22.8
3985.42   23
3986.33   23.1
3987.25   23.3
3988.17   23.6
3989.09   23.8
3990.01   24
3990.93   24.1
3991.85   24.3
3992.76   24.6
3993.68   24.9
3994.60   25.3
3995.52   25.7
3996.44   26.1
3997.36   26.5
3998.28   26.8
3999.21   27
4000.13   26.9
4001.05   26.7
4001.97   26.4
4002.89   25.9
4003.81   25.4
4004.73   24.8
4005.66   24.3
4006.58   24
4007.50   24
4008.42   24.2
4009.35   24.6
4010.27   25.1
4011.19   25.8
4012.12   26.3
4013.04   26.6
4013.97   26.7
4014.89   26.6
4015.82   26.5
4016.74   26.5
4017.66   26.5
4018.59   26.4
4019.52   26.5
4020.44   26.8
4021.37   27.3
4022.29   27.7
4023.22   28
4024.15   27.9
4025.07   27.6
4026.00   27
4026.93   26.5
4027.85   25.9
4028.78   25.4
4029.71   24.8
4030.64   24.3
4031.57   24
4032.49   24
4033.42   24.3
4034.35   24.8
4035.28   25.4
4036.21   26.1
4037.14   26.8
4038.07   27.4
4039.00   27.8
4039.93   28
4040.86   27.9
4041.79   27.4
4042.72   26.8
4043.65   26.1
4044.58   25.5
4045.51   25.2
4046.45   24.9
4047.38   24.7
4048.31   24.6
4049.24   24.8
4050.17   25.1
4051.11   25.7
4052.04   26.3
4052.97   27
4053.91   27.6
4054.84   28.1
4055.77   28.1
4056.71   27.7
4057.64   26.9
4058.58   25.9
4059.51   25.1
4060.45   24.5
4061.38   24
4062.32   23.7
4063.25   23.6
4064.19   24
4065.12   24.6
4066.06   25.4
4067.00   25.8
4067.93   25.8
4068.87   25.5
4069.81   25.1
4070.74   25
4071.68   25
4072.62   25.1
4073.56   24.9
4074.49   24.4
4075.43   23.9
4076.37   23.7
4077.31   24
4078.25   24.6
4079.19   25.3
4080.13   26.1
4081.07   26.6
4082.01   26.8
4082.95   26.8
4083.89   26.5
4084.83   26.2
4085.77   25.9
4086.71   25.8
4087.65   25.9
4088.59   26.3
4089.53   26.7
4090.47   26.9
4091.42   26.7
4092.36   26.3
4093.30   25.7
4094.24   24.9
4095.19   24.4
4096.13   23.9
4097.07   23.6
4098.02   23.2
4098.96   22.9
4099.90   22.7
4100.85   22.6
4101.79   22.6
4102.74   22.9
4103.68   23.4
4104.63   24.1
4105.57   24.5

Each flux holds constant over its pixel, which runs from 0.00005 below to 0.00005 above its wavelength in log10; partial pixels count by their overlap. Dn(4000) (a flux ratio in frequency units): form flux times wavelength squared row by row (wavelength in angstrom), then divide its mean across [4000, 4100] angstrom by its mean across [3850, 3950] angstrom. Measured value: 1.88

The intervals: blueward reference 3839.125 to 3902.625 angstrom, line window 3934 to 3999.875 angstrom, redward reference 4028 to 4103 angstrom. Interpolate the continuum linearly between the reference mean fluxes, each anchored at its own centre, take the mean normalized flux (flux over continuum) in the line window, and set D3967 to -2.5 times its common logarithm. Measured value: 0.15 mag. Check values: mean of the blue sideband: 13.6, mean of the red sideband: 25.4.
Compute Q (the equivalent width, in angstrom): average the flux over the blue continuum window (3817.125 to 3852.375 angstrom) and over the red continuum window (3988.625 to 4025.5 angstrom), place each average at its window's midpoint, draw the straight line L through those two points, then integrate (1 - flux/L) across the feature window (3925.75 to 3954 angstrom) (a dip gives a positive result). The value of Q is 9.8 angstrom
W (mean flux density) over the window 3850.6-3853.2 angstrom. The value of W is 13.2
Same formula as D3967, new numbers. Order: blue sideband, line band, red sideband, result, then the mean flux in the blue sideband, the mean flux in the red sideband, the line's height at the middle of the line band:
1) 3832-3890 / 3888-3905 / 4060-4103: -0.20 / 12.2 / 24.9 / 14.2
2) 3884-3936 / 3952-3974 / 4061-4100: 0.37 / 16.1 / 25.1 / 18.9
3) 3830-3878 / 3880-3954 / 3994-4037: 0.09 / 11.6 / 25.9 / 17.2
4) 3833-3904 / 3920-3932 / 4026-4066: 0.31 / 13.2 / 25.8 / 17.3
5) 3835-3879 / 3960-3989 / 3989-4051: 0.37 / 12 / 25.8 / 22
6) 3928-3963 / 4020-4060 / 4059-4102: -0.21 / 14.1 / 25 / 21.7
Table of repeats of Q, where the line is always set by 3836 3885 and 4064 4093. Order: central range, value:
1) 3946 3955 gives 0.5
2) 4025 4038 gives -1.6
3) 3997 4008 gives -2.5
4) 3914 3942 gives 4.1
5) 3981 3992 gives -1.8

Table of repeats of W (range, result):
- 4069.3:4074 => 25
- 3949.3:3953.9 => 17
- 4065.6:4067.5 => 25.6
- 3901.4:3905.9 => 17.2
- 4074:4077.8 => 24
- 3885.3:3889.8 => 14.9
